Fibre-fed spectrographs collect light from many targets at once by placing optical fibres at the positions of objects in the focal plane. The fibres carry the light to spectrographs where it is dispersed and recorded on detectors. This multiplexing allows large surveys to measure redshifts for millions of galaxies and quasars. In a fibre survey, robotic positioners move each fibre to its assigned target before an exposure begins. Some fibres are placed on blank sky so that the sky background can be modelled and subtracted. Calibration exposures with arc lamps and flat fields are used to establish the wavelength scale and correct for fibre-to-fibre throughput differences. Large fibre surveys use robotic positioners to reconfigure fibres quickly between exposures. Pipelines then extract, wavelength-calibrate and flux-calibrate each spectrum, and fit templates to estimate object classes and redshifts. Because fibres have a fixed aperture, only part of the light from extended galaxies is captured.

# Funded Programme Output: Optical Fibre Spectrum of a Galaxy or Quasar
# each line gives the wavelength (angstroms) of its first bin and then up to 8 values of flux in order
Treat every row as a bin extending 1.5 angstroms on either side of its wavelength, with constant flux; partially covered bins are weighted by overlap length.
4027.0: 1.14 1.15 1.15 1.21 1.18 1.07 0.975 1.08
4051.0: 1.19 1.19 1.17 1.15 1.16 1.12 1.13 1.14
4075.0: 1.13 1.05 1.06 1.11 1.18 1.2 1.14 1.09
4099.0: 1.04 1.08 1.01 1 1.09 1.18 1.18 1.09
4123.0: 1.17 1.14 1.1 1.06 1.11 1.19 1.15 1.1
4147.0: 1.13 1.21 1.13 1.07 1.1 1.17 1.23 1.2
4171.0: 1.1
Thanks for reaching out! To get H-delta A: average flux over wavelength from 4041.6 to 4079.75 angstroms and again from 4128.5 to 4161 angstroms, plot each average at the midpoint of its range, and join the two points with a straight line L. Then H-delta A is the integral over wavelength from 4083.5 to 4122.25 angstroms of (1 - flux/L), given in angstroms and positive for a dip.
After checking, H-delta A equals 0.50 angstroms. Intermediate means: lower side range 1.12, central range 1.11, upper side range 1.12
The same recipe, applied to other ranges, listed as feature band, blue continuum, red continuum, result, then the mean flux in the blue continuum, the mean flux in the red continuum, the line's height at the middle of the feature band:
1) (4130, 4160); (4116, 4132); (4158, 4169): 0.75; 1.13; 1.18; 1.15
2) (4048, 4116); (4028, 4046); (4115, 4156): 0.71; 1.13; 1.13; 1.13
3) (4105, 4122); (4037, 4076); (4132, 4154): 0.54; 1.13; 1.14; 1.14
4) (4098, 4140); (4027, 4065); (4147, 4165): 1.39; 1.14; 1.14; 1.14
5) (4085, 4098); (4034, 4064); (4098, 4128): -0.40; 1.14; 1.1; 1.11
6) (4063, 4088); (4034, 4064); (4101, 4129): 0.17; 1.14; 1.1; 1.12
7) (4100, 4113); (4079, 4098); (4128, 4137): 0.74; 1.13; 1.09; 1.11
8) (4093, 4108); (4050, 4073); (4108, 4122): 0.97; 1.16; 1.12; 1.13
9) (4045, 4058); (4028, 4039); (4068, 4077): 0.17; 1.17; 1.13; 1.15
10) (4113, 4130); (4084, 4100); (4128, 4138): -0.48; 1.13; 1.1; 1.11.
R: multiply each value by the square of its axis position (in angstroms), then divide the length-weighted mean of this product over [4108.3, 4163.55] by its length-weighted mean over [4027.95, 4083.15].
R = 1.04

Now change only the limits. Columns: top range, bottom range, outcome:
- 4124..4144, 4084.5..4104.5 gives 1.03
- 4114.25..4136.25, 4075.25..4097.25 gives 1.02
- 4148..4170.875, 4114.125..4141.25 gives 1.03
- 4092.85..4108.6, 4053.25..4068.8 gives 0.93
